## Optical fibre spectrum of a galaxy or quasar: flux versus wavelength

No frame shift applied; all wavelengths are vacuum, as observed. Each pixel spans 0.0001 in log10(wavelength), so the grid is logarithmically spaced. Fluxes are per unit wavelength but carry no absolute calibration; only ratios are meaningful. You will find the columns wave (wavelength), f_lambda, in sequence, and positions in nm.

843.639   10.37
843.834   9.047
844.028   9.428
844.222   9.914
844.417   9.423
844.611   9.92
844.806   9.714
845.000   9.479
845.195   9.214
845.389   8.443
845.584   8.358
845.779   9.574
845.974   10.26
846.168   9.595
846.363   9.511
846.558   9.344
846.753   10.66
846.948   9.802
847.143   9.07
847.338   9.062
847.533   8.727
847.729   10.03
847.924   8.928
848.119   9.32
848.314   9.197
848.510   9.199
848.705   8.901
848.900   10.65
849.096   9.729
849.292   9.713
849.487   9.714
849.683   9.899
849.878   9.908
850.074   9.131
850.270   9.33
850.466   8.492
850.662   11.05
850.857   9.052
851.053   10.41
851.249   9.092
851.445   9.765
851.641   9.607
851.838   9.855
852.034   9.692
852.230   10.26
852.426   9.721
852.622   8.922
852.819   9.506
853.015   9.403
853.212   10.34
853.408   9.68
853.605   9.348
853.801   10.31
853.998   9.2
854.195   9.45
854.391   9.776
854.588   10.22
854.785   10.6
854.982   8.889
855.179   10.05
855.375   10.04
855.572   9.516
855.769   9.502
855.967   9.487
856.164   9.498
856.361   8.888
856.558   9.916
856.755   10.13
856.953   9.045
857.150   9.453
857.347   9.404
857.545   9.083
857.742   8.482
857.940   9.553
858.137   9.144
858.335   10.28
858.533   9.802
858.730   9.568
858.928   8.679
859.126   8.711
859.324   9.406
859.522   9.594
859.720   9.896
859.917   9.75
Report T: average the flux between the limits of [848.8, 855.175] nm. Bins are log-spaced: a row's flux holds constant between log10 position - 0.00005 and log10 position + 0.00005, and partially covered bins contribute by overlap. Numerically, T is 9.71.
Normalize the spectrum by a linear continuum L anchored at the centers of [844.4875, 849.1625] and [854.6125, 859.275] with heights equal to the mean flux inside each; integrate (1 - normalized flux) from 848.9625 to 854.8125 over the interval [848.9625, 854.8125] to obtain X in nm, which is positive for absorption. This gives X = -0.15 nm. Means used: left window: 9.44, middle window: 9.7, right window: 9.48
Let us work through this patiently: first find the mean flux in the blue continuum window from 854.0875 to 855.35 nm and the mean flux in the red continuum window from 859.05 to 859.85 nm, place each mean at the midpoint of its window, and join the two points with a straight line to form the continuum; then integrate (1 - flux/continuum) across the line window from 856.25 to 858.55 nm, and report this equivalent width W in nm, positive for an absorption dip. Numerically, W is 0.05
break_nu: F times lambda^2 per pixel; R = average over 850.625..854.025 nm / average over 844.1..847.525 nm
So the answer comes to 1.04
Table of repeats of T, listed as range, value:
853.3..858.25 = 9.55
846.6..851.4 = 9.55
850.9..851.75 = 9.67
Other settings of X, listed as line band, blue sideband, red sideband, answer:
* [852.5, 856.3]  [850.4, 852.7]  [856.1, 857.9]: -0.07 nm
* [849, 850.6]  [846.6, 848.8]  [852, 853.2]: -0.01 nm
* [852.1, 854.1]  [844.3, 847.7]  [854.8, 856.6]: -0.03 nm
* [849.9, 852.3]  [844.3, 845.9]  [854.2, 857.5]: -0.04 nm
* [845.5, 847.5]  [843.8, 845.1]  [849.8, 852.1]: 0.02 nm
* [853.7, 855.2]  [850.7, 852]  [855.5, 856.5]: -0.05 nm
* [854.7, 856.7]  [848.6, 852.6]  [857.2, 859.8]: -0.04 nm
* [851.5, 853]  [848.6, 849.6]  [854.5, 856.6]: 0.01 nm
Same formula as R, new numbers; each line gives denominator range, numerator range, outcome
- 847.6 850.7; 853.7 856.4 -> 1.03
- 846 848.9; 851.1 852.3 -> 1.04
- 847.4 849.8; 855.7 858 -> 1.00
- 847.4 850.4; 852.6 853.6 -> 1.02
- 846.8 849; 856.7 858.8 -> 1.03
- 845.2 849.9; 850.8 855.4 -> 1.04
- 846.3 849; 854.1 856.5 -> 1.04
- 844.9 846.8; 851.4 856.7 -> 1.05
